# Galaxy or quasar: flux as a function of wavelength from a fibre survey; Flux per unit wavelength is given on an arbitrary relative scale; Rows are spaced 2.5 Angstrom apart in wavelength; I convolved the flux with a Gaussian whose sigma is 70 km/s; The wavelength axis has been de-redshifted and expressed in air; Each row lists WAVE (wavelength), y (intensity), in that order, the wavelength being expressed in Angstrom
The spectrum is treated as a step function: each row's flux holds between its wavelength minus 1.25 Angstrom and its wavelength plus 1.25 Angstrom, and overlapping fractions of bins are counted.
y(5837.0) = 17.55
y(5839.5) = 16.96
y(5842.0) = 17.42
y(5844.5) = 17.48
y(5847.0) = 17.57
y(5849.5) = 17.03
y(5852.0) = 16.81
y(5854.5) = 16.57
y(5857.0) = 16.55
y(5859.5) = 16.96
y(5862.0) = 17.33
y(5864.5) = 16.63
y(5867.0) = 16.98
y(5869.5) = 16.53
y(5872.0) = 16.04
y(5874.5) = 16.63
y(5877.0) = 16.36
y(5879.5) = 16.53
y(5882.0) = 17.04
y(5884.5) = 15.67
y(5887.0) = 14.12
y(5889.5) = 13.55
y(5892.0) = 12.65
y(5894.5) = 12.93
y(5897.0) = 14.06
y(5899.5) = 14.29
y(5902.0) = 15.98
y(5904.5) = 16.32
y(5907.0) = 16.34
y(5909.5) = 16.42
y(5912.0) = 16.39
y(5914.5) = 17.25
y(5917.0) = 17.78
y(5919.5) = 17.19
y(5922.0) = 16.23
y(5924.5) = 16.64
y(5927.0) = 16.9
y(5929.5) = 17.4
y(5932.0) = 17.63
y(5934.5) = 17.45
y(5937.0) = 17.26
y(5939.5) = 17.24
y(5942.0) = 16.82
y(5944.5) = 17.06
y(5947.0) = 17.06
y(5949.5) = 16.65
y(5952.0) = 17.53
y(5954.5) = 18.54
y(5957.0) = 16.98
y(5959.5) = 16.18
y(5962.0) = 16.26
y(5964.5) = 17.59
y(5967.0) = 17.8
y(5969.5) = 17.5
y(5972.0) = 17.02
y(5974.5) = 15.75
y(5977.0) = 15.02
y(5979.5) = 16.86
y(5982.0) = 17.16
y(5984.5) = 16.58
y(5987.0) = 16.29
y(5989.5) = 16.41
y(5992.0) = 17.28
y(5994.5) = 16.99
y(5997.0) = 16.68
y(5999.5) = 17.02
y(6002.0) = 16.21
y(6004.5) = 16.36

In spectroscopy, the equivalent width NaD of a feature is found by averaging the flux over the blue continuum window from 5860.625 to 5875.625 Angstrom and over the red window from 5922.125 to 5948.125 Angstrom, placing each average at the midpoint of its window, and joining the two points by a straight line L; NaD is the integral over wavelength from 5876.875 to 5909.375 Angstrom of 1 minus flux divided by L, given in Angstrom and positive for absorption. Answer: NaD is 3.4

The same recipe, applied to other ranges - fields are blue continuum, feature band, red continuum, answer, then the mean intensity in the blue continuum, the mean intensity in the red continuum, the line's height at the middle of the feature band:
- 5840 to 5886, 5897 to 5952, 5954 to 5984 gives 0.26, 16.8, 16.8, 16.8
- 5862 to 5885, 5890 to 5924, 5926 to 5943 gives 2.60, 16.6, 17.3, 16.9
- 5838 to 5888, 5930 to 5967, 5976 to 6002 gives -1.21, 16.7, 16.6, 16.6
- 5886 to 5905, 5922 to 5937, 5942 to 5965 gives -1.20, 14.2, 17.1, 15.9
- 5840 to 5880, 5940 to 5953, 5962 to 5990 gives -0.22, 16.8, 16.7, 16.7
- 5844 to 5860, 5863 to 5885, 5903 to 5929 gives 0.49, 17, 16.8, 16.9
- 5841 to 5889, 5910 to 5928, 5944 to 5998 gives -0.17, 16.6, 16.9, 16.7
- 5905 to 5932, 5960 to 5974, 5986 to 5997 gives -0.26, 16.9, 16.7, 16.8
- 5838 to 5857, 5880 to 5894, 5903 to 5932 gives 1.92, 17.1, 16.8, 16.9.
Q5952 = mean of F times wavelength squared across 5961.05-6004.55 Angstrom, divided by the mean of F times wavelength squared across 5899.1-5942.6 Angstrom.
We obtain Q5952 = 1.02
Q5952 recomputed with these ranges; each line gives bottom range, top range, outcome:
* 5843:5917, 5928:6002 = 1.09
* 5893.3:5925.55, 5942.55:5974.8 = 1.09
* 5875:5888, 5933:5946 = 1.09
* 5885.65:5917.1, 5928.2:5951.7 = 1.15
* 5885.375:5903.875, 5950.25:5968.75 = 1.25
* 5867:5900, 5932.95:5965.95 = 1.15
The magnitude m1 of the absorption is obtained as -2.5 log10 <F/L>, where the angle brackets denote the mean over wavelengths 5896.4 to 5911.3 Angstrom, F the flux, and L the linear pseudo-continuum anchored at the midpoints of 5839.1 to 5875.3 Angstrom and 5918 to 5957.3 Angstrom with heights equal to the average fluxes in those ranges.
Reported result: 0.093 mag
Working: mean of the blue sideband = 16.9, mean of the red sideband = 17.2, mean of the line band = 15.7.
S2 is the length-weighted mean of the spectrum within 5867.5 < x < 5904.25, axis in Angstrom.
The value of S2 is 15.2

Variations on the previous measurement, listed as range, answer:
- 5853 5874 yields 16.7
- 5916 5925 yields 17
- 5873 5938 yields 16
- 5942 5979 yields 16.9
